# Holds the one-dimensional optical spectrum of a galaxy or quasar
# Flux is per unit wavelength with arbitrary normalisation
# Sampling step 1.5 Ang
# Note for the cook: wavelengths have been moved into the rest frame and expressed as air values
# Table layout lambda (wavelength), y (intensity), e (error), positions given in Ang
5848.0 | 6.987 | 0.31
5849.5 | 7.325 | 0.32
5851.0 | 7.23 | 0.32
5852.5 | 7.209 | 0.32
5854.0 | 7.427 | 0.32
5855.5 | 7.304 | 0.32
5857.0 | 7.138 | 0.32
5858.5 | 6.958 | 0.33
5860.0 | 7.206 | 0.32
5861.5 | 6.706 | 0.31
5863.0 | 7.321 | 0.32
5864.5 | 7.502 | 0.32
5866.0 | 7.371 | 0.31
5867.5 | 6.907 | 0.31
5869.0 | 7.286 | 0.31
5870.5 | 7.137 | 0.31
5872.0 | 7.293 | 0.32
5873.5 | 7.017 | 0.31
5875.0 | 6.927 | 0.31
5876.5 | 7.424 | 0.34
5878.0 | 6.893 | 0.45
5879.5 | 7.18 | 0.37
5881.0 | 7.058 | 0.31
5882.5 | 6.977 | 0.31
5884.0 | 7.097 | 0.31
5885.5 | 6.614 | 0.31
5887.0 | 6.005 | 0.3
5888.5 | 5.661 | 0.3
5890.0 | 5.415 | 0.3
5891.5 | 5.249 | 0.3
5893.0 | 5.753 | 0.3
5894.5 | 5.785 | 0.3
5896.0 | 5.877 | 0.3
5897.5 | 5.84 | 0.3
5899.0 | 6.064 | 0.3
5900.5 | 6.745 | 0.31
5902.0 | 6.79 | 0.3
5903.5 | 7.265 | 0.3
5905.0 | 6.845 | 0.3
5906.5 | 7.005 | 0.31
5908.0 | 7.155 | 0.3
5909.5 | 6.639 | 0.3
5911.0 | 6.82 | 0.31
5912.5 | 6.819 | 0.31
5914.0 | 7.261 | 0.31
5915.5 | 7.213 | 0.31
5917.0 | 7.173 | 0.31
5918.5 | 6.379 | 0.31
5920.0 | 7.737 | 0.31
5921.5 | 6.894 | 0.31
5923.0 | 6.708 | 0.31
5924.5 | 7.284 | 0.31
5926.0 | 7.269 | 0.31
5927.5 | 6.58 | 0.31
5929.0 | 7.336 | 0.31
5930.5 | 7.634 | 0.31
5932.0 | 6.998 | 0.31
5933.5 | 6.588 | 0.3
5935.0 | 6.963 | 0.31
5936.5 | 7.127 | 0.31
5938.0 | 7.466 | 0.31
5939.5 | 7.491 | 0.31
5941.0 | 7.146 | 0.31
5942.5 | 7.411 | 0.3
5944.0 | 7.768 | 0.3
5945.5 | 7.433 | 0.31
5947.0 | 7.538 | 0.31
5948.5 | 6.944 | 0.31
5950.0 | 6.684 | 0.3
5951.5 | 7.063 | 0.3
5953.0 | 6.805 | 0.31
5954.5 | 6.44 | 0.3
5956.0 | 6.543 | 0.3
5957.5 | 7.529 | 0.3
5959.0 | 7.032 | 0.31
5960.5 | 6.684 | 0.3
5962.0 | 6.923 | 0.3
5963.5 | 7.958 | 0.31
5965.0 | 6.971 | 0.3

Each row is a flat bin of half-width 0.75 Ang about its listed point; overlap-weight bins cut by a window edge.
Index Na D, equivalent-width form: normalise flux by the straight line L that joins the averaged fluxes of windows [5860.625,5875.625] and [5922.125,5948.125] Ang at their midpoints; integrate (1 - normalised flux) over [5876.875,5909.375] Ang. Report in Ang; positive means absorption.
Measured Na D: 3.2 Ang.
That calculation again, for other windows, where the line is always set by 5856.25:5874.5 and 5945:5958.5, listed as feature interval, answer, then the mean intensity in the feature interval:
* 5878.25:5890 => 0.9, 6.59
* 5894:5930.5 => 1.2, 6.84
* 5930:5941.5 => -0.2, 7.17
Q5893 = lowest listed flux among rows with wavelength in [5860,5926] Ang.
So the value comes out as 5.249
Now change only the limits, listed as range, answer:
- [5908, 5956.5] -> 6.379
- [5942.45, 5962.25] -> 6.44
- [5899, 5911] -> 6.064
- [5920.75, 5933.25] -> 6.58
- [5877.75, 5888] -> 6.005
